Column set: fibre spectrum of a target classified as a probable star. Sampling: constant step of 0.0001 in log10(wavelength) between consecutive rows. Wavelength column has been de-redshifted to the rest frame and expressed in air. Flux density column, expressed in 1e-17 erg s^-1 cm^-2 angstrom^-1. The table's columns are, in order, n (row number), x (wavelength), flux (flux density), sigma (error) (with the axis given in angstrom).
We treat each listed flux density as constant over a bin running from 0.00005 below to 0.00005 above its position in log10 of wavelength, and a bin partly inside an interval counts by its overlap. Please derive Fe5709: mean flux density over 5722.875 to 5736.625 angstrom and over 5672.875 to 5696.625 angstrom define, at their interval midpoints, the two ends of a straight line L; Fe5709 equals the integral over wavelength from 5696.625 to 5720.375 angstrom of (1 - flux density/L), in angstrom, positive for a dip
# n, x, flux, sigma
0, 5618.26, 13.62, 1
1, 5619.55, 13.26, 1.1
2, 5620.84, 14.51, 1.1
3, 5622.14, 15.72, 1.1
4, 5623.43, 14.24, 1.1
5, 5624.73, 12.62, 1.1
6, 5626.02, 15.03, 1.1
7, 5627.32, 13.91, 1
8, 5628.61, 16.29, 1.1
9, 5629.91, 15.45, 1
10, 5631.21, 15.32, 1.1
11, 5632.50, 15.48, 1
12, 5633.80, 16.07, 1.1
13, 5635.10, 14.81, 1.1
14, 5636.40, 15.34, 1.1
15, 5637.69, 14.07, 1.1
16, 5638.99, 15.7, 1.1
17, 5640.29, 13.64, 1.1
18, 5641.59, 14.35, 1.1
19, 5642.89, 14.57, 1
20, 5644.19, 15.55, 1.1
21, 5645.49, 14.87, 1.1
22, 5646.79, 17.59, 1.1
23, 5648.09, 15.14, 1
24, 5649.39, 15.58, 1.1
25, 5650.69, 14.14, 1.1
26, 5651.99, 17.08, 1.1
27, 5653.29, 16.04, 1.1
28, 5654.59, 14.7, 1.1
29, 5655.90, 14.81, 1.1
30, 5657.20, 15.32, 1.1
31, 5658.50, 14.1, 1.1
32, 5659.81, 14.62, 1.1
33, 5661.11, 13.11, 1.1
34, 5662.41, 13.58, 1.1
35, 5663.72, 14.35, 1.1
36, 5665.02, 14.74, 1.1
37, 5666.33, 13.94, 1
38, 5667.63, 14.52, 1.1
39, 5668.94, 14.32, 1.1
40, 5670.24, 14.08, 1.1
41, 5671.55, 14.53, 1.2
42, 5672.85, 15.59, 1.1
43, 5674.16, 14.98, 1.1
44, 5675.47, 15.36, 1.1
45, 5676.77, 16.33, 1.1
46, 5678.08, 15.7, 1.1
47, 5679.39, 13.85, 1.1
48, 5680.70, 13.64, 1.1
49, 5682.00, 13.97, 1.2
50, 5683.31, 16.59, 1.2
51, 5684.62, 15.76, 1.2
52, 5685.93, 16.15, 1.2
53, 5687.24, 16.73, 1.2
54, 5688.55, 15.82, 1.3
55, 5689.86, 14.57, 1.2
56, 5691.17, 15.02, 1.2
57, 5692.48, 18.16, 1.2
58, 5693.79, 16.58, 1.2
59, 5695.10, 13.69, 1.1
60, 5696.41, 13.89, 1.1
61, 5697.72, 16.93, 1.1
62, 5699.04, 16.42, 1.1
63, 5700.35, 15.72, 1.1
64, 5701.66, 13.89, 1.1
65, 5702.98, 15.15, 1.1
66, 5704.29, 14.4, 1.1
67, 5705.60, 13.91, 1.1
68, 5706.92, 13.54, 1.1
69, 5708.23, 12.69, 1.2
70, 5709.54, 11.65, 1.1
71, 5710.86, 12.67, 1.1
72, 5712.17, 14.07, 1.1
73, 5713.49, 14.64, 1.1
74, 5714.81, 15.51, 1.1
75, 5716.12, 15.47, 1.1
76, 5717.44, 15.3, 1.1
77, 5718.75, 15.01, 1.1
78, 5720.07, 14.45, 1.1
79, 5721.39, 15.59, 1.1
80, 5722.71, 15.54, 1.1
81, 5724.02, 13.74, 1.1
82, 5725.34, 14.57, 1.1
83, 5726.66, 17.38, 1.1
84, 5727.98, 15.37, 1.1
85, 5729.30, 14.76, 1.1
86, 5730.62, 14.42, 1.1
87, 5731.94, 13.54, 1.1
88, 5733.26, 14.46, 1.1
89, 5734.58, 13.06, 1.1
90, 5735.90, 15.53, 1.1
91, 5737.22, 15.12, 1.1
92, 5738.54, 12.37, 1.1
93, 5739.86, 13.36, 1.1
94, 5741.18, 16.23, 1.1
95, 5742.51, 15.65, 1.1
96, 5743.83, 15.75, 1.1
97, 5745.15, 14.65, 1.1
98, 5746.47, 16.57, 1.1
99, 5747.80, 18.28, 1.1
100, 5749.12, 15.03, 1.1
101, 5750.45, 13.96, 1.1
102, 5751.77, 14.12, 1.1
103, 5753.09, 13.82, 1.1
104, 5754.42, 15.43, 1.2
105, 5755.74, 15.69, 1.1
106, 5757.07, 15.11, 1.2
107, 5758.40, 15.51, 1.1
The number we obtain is 0.84 angstrom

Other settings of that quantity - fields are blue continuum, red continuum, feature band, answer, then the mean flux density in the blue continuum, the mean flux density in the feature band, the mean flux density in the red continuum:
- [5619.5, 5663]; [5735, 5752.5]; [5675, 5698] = -0.7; 14.9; 15.5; 15.1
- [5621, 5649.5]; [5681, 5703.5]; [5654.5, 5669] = 0.9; 15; 14.3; 15.6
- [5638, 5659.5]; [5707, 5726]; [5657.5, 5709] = -0.5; 15.2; 14.9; 14.3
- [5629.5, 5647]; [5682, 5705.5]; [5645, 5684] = 1.1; 15.1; 14.9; 15.5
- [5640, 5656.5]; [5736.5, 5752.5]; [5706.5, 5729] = 0.9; 15.3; 14.6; 15.1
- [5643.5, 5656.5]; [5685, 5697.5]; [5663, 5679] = 0.8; 15.5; 14.8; 15.7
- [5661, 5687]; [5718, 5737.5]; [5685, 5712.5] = -0.1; 14.8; 14.9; 14.8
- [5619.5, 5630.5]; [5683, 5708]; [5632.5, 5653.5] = -0.7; 14.6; 15.3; 15.4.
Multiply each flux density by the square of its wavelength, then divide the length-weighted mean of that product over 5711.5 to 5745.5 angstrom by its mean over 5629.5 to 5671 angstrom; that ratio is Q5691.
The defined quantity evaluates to 1.02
